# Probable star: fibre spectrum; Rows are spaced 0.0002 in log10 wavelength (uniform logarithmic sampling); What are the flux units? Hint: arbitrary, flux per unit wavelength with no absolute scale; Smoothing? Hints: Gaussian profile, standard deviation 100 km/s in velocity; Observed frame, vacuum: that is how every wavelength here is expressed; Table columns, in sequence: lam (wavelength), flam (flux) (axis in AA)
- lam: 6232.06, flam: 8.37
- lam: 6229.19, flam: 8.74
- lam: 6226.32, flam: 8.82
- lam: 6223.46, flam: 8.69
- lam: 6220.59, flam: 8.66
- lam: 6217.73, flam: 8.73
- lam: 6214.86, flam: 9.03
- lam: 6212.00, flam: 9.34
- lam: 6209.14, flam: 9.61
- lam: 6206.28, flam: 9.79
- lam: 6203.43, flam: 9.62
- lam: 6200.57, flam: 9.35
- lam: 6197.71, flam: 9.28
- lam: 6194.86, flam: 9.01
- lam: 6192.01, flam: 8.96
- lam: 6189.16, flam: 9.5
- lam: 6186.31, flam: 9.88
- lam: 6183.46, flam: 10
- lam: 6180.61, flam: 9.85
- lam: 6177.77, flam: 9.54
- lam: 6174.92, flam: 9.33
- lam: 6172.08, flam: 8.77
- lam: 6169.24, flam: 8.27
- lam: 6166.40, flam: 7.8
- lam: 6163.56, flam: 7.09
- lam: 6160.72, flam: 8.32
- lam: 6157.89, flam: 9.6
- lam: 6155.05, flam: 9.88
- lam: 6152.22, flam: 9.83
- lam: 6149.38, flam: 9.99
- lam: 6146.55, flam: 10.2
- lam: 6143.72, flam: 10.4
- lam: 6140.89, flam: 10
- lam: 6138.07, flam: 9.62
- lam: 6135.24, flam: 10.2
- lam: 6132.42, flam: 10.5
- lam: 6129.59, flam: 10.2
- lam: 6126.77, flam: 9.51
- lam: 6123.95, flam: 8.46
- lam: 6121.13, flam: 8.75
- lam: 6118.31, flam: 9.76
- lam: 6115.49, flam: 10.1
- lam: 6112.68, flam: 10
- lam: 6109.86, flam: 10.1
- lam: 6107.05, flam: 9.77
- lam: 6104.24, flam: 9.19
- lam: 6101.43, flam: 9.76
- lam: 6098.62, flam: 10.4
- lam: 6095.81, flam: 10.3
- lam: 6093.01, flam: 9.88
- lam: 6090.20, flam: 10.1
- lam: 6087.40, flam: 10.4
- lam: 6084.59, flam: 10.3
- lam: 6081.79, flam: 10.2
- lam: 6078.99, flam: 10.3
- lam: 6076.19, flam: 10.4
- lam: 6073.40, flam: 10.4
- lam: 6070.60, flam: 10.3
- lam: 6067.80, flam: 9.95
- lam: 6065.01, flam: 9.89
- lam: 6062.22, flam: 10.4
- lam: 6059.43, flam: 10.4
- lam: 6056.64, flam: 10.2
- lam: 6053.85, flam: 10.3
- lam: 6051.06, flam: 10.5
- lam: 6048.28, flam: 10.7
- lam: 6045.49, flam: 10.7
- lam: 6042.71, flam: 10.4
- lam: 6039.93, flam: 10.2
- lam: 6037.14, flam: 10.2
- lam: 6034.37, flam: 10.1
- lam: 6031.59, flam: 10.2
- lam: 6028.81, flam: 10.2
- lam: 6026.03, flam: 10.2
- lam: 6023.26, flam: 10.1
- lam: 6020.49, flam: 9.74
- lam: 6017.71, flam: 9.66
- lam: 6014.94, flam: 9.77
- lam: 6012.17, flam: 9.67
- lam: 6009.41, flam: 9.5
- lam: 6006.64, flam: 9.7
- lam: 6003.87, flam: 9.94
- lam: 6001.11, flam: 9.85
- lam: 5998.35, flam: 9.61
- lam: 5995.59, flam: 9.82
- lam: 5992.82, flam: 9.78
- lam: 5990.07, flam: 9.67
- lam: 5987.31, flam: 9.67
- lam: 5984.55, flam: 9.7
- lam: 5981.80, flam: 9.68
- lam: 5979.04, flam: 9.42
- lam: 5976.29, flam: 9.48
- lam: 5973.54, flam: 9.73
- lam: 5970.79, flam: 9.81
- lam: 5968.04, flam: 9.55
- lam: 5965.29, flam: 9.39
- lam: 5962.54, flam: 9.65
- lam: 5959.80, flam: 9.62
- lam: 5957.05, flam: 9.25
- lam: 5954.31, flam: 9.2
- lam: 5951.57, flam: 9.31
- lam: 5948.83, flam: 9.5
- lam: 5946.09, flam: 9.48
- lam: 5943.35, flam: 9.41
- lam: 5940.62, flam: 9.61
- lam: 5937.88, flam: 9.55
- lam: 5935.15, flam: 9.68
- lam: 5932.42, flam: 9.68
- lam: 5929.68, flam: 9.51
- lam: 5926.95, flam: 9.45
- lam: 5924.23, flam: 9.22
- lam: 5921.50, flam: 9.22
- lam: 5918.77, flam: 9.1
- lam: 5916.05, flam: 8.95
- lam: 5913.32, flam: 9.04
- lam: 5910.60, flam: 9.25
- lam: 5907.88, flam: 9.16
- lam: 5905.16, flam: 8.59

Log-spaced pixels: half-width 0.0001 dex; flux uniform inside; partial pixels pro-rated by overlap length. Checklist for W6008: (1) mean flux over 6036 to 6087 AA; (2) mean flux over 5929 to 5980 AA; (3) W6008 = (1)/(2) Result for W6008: 1.08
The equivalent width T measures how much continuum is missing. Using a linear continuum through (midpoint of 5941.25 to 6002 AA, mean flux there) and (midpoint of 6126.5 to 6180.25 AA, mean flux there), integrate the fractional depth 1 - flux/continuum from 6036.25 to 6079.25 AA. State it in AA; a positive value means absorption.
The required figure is -3.7 AA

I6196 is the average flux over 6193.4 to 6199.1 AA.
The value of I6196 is 9.15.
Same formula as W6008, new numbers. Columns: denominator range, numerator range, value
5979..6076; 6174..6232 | 0.92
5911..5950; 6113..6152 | 1.05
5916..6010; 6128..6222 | 0.98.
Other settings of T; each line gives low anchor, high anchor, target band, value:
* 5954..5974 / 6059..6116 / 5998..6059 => -1.49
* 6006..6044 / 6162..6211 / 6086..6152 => -2.74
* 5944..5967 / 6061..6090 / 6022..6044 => -0.54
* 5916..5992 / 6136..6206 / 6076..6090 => -1.31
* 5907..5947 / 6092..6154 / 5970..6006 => -0.72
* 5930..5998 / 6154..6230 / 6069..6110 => -3.59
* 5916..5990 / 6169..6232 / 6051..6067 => -1.50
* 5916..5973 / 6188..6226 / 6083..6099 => -1.58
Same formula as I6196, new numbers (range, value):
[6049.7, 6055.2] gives 10.4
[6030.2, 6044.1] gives 10.2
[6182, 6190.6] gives 9.79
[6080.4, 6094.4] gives 10.2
